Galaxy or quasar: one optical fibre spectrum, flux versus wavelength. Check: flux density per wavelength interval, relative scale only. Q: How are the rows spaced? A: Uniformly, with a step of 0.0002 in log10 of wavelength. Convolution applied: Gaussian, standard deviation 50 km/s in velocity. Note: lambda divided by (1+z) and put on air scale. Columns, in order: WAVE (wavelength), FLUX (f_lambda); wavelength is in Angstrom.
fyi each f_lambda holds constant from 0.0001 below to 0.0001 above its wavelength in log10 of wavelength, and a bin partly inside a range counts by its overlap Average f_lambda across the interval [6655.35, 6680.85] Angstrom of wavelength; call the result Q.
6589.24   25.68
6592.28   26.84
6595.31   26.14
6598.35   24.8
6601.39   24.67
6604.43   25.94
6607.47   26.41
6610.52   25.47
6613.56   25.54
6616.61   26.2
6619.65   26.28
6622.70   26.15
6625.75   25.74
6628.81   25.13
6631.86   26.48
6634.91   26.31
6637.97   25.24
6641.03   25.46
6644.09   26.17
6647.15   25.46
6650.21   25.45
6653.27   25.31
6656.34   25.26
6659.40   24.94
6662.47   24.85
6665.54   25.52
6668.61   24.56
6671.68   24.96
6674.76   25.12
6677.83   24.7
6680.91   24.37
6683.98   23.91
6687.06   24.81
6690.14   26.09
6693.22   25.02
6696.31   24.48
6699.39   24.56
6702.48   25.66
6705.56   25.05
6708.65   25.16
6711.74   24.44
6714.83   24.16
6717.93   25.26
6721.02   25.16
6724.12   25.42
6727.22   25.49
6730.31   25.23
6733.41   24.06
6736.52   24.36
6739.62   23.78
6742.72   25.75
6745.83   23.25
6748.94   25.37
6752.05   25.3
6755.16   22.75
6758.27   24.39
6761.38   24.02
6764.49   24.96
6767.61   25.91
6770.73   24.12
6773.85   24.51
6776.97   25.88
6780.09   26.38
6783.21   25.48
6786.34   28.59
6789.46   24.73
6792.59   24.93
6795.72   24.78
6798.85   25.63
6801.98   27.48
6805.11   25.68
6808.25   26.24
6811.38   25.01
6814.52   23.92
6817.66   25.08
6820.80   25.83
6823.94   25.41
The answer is 24.9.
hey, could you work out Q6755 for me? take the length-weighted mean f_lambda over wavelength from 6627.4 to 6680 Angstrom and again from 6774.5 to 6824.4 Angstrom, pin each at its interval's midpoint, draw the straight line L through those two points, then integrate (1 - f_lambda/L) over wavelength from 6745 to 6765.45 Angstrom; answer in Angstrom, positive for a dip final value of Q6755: 1.0 Angstrom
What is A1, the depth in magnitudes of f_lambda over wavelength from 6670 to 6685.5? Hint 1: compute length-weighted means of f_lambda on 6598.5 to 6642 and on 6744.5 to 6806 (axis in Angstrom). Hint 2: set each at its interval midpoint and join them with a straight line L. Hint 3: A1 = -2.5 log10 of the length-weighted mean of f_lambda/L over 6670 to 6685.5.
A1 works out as 0.041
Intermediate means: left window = 25.8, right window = 25.2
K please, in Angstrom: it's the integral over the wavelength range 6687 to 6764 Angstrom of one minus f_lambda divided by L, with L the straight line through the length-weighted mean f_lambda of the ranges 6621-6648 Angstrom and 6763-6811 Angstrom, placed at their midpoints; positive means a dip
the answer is 2.9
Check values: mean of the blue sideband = 25.8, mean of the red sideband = 25.7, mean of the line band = 24.8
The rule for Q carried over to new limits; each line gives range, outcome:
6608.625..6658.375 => 25.7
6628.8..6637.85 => 26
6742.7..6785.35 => 24.9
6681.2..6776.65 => 24.8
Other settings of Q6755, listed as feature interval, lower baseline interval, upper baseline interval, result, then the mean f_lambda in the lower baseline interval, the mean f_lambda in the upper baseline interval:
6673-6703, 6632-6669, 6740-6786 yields 0.5 Angstrom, 25.4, 24.9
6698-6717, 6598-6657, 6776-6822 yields 0.6 Angstrom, 25.7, 25.7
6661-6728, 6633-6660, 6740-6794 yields 1.1 Angstrom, 25.5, 25.1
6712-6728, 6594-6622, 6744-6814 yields 0.2 Angstrom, 25.7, 25.2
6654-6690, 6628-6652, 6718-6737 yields 0.8 Angstrom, 25.7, 25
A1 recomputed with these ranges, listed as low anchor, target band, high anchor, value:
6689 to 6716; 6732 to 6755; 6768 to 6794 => 0.04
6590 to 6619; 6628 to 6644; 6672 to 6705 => -0.01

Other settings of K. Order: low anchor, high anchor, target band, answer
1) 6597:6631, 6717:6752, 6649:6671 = 0.2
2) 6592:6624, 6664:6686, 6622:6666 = -0.5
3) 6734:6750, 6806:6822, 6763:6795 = -0.9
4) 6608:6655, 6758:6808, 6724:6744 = 0.6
